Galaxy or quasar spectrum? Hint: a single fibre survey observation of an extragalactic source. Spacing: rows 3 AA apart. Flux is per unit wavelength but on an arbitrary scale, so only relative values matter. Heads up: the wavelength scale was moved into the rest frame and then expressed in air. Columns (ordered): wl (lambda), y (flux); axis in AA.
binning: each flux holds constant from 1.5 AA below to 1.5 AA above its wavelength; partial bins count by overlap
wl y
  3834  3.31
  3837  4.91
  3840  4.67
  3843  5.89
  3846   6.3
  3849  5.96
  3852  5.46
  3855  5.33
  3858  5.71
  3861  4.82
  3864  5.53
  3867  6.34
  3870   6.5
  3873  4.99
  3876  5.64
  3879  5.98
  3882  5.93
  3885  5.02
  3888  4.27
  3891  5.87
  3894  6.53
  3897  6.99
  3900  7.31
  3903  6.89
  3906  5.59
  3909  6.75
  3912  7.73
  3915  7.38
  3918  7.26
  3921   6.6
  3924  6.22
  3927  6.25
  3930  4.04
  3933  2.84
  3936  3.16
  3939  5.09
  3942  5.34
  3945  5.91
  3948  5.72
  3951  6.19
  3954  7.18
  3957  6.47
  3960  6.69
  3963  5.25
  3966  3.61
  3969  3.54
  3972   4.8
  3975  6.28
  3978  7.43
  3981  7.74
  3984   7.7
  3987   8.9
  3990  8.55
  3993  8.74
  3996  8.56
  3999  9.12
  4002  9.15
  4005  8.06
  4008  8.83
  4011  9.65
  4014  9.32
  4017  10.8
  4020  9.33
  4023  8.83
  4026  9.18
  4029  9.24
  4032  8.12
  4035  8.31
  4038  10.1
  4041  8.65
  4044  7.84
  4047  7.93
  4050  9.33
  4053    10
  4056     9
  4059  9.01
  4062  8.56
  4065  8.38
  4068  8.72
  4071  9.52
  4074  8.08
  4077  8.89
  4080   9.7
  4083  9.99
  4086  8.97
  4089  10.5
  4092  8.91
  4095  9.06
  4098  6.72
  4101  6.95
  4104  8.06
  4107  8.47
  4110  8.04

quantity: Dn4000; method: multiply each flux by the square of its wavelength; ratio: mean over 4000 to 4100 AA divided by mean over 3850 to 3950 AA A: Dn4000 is 1.7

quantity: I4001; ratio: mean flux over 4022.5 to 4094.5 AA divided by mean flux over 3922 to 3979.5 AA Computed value 1.67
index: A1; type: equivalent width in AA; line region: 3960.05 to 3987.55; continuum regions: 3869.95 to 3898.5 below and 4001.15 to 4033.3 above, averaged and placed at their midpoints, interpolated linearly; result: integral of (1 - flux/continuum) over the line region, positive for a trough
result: 6.8 AA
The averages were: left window 5.74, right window 9.14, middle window 6.07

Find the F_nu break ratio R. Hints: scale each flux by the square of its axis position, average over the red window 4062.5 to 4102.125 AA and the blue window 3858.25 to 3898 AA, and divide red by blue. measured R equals 1.71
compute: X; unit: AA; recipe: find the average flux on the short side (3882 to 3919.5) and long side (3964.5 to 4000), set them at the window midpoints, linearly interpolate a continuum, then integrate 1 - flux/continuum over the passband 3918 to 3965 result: 8.3 AA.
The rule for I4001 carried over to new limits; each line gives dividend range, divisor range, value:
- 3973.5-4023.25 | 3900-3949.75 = 1.48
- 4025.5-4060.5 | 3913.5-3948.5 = 1.62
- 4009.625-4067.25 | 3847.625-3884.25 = 1.59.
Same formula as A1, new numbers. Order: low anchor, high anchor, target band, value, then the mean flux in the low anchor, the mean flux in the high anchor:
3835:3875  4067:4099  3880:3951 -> 6.3 AA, 5.54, 9.05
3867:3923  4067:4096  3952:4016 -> 2.6 AA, 6.29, 9.25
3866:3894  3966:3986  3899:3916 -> -3.3 AA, 5.65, 6.12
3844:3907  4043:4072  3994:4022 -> -4.0 AA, 5.86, 8.83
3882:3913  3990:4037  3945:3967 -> 4.9 AA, 6.25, 9.01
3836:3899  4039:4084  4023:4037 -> -0.7 AA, 5.67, 8.91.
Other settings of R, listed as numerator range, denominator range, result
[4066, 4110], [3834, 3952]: 1.68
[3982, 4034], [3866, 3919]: 1.51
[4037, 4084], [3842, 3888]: 1.75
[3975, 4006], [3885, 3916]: 1.35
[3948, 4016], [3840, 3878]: 1.38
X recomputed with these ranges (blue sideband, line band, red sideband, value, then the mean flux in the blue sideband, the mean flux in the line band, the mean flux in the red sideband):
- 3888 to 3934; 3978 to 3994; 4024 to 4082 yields -1.2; 6.26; 8.23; 8.88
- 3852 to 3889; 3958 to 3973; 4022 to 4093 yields 5.0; 5.52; 4.83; 8.99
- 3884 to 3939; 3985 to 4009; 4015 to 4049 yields -1.9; 5.91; 8.72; 8.95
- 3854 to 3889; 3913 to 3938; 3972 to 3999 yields 4.1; 5.53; 5.51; 7.87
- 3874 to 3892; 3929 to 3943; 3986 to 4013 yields 5.9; 5.43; 4.05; 8.85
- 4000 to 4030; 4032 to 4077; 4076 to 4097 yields 2.5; 9.24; 8.8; 9.38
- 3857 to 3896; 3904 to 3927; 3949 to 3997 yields -2.6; 5.64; 6.76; 6.7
